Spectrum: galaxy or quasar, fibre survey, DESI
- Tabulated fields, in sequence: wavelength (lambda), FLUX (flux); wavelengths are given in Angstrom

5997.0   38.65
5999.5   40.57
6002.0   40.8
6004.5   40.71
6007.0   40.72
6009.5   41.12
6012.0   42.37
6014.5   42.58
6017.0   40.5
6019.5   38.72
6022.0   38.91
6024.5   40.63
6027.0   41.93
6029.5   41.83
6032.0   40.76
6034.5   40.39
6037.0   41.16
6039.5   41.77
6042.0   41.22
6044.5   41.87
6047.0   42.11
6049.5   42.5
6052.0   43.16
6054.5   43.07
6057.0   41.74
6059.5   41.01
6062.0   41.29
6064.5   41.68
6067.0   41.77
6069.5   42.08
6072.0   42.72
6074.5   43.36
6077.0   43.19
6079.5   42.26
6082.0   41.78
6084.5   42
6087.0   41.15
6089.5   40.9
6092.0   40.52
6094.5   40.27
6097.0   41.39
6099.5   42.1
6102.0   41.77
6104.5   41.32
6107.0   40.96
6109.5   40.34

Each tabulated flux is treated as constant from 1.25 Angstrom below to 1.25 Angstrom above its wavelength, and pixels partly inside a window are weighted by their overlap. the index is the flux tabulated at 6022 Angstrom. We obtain 38.91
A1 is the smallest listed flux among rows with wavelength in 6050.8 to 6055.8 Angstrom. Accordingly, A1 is 43.07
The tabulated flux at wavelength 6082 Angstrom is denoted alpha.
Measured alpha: 41.78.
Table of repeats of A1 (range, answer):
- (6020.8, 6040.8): 38.91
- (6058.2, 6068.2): 41.01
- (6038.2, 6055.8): 41.22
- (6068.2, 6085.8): 41.78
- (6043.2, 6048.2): 41.87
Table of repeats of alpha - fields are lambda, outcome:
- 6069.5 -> 42.08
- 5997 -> 38.65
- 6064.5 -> 41.68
